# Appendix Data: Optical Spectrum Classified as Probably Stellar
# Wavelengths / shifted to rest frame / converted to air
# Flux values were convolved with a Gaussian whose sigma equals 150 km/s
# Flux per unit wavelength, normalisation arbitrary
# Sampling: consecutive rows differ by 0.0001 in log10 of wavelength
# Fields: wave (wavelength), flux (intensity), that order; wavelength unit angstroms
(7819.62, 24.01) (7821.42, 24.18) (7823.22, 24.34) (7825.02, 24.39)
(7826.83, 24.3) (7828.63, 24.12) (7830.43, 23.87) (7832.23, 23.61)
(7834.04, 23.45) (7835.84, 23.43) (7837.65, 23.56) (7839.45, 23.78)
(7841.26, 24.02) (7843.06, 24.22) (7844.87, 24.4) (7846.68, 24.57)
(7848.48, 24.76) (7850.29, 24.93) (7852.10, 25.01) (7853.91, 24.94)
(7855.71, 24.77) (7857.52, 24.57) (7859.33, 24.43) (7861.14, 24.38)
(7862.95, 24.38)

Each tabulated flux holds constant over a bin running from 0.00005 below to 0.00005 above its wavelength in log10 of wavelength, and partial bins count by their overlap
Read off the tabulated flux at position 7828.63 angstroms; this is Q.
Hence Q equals 24.12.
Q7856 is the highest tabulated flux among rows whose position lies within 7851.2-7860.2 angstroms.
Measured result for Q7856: 25.01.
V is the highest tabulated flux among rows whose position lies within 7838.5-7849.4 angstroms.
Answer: 24.76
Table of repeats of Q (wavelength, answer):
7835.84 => 23.43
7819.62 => 24.01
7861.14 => 24.38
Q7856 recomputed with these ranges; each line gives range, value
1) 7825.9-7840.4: 24.3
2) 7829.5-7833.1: 23.87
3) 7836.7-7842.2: 24.02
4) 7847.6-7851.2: 24.93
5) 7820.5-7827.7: 24.39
